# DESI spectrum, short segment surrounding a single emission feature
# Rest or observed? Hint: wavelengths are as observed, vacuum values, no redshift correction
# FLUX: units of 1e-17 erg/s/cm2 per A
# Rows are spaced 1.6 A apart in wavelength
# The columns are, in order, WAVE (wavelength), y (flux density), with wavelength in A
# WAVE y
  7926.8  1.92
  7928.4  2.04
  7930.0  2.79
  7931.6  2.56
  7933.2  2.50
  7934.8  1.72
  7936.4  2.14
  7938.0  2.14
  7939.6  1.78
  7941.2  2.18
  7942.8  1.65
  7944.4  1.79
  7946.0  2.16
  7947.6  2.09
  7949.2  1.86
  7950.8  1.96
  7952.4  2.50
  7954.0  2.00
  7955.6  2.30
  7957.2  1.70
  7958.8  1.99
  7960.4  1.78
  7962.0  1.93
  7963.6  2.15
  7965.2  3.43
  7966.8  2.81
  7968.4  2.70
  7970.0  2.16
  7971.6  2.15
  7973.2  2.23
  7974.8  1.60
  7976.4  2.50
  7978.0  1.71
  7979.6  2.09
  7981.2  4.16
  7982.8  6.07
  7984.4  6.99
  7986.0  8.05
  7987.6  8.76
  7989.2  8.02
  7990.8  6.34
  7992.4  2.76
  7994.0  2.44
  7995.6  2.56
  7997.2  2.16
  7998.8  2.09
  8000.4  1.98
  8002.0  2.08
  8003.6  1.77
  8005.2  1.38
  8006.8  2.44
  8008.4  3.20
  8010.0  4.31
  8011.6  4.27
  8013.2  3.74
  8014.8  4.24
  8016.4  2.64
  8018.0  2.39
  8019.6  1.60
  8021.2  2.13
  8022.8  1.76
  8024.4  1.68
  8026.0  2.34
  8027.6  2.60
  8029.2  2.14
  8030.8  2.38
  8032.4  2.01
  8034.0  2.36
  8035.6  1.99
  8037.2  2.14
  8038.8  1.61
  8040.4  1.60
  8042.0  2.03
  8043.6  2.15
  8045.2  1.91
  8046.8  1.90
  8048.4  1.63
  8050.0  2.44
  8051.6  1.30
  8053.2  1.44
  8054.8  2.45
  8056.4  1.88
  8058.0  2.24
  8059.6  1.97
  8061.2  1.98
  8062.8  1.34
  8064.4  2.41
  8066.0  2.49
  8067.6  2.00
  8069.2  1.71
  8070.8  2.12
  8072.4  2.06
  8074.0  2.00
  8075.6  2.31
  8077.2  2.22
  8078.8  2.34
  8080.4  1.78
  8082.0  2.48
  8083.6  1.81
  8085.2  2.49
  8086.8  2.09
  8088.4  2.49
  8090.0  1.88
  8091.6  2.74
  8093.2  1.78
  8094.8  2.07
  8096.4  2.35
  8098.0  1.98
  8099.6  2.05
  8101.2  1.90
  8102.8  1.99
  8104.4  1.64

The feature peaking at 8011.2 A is [N II]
